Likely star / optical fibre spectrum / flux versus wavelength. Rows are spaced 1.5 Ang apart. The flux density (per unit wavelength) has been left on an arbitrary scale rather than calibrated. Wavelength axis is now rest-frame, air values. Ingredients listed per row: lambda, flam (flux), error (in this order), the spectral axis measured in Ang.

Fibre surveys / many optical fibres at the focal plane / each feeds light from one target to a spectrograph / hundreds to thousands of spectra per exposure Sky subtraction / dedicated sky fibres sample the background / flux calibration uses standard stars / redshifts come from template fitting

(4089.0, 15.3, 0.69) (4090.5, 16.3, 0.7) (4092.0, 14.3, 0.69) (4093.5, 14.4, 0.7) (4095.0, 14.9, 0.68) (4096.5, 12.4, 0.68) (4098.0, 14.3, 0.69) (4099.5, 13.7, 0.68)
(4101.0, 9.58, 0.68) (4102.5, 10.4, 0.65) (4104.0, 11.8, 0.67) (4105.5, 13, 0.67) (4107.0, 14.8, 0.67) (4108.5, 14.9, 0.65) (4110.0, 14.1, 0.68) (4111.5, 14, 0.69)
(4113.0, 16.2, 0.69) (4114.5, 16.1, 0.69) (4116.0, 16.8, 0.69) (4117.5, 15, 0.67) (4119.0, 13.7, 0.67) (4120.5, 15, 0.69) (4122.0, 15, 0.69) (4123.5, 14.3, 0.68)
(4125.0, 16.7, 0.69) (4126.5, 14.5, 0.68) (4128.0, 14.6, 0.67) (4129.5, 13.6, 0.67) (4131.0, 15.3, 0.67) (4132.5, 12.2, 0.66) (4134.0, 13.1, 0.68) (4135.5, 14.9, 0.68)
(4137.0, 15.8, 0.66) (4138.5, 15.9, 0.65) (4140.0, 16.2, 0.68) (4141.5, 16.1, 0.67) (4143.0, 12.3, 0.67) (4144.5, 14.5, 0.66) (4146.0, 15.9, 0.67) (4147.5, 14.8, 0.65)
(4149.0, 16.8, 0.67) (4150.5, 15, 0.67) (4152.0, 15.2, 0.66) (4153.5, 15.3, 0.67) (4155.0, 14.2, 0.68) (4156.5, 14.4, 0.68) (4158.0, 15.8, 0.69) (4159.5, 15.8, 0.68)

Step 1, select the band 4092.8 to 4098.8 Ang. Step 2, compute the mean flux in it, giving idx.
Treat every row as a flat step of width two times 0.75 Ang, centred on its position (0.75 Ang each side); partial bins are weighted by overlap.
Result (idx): 14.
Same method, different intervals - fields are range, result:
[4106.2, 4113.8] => 14.8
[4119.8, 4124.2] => 14.8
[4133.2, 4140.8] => 15.2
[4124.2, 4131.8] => 14.9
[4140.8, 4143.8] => 14.2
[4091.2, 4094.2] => 14.4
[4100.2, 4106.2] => 11.2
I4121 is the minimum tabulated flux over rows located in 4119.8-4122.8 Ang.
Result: 15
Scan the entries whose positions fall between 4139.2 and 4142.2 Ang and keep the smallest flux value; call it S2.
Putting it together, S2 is 16.1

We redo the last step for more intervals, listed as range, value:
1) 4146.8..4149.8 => 14.8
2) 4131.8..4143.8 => 12.2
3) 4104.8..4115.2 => 13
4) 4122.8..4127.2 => 14.3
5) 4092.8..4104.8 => 9.58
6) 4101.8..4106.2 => 10.4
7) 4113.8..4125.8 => 13.7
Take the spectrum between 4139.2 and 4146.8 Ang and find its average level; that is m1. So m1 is 15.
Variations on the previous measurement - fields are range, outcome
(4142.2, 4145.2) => 13.4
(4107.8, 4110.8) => 14.5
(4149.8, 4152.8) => 15.1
